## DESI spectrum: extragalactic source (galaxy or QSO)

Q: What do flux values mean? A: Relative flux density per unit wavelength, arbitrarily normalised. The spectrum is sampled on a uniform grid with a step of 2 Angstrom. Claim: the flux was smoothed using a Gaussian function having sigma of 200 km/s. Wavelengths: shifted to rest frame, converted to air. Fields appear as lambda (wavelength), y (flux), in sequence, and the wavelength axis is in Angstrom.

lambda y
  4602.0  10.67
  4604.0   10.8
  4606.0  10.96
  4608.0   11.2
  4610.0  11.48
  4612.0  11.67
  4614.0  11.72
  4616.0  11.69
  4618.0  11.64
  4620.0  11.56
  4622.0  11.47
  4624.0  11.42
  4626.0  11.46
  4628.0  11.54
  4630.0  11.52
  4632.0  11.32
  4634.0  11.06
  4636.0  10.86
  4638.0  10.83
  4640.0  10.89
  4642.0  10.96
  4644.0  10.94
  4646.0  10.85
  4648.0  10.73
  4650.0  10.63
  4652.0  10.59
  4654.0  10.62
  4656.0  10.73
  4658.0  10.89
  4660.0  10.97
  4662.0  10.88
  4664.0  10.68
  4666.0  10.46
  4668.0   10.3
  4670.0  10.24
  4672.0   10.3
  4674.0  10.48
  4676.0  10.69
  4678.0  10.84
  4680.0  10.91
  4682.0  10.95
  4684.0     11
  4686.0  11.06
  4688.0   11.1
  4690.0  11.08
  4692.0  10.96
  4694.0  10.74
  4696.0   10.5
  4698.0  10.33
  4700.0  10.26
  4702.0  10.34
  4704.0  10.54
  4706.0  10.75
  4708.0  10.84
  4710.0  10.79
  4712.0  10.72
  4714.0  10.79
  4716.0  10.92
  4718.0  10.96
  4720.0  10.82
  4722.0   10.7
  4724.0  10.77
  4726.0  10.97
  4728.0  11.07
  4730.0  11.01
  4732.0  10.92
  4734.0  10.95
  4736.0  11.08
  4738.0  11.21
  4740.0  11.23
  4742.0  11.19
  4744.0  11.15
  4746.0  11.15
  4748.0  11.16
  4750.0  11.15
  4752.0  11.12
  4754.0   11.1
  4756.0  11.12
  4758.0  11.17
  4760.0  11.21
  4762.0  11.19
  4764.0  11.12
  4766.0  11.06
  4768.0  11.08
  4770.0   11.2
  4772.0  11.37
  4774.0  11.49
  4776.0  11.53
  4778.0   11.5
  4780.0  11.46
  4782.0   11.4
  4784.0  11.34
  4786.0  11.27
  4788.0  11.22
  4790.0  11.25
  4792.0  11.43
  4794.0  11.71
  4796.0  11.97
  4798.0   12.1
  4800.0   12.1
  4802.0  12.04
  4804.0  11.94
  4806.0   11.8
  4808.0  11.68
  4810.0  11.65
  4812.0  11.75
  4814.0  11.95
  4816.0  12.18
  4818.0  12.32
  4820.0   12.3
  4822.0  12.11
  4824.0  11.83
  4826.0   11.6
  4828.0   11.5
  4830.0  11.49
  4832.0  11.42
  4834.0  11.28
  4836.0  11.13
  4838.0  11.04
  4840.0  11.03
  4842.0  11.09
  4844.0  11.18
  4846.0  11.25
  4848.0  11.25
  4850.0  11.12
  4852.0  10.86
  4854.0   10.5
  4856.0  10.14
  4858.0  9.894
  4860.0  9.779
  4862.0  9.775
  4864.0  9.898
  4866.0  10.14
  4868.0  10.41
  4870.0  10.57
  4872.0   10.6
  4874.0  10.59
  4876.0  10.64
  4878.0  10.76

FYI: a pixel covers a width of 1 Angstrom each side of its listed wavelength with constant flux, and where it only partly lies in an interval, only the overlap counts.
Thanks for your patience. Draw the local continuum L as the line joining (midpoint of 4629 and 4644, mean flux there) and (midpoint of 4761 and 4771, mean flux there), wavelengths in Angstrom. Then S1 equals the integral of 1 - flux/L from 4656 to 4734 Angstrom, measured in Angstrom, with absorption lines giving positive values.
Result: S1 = 2.4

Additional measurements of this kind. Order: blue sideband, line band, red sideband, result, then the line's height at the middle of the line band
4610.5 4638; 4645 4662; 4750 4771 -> 0.91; 11.4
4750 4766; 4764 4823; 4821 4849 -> -2.12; 11.2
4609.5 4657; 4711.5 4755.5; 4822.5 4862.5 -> 0.29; 11.1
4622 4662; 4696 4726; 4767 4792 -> 1.31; 11.2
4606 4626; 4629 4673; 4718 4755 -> 2.27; 11.4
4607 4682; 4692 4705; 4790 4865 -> 0.72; 11.1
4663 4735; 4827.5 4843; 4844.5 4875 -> -1.08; 10.5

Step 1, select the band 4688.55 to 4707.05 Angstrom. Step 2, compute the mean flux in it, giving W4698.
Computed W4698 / 10.6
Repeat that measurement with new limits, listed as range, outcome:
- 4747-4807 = 11.4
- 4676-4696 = 10.9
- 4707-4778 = 11.1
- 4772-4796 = 11.4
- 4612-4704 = 10.9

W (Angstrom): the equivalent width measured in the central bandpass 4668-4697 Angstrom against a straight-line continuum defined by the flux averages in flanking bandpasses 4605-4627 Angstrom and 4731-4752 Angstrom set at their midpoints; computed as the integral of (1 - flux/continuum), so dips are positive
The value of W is 1.36 Angstrom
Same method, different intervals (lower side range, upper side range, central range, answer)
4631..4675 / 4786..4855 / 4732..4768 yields 0.3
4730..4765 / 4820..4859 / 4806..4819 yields -0.9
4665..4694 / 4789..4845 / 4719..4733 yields 0.2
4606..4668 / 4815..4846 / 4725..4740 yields 0.4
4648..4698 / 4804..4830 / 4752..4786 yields 0.7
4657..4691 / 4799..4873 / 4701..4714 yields 0.2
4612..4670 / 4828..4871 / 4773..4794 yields -1.1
